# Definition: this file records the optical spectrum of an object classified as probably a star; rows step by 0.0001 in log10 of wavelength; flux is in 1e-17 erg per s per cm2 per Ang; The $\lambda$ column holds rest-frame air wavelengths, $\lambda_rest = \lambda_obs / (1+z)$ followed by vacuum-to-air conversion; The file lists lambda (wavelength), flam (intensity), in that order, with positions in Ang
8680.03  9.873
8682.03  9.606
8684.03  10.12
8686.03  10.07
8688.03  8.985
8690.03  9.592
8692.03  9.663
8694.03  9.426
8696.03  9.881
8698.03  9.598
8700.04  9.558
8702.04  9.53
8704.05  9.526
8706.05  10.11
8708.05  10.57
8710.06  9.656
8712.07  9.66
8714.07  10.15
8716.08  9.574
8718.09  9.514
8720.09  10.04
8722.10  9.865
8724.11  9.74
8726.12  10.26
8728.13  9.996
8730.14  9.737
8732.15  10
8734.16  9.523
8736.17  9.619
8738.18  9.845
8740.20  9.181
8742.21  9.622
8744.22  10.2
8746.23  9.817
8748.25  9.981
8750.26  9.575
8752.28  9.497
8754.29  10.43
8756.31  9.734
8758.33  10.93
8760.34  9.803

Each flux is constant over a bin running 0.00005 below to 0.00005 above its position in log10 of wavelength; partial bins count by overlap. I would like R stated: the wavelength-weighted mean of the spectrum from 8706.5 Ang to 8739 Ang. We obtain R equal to 9.86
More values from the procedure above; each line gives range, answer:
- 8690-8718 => 9.75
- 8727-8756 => 9.79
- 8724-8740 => 9.81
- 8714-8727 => 9.85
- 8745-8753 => 9.74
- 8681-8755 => 9.77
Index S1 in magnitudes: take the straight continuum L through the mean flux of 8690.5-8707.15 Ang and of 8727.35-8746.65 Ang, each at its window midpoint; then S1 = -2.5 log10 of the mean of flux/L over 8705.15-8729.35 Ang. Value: -0.024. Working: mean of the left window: 9.67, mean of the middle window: 9.93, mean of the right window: 9.75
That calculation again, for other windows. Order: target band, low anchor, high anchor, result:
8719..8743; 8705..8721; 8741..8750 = 0.01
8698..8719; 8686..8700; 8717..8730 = 0.00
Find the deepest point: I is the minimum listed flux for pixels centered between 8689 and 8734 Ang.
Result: 9.426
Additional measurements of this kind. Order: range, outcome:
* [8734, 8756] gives 9.181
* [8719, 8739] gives 9.523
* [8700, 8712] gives 9.526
